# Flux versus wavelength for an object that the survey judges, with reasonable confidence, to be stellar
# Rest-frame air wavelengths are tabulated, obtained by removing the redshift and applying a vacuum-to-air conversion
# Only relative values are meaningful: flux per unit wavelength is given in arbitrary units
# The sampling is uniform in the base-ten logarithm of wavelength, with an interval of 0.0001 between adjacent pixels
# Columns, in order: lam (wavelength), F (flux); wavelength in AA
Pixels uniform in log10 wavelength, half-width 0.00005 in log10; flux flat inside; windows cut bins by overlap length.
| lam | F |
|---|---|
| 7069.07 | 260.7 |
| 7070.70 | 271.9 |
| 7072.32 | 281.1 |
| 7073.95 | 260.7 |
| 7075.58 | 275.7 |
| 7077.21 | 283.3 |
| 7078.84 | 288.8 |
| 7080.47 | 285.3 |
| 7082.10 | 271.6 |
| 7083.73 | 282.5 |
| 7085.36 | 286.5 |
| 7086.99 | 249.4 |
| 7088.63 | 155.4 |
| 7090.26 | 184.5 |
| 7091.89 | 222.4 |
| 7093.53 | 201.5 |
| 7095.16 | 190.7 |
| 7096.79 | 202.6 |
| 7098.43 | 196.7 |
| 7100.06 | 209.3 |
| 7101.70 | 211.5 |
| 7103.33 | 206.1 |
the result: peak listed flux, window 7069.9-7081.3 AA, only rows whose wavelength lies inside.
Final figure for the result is 288.8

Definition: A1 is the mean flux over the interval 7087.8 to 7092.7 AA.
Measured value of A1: 187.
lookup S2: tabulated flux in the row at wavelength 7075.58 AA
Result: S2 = 275.7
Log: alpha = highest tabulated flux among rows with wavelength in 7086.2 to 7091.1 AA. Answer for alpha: 249.4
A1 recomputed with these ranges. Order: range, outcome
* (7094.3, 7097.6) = 197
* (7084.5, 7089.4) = 231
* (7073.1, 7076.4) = 268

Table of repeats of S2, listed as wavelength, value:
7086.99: 249.4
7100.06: 209.3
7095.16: 190.7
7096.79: 202.6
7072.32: 281.1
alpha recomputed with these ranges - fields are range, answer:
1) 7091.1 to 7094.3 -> 222.4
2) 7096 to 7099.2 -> 202.6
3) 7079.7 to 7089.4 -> 286.5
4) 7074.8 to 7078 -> 283.3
